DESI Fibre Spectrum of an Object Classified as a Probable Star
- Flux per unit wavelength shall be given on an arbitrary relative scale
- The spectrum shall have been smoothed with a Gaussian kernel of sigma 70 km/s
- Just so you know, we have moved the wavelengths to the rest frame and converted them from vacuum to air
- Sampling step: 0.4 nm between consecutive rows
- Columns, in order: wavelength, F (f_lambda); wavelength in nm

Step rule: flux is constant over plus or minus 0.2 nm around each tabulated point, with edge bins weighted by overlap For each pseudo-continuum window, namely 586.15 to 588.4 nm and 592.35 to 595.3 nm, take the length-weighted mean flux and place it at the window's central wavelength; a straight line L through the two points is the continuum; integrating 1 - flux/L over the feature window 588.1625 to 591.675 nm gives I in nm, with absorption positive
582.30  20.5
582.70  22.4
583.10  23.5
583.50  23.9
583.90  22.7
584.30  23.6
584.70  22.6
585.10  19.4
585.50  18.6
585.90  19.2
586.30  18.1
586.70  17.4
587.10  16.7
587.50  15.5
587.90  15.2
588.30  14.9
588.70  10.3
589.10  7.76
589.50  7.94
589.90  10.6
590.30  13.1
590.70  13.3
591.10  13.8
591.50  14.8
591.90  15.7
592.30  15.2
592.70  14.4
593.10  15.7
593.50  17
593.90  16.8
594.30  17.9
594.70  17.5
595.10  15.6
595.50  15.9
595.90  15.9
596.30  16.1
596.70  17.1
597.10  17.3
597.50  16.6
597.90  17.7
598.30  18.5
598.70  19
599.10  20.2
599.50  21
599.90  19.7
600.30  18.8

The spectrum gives 0.98 nm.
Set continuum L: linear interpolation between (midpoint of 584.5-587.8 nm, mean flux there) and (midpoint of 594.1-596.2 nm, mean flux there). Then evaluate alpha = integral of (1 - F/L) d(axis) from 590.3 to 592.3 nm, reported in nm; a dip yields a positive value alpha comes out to 0.34 nm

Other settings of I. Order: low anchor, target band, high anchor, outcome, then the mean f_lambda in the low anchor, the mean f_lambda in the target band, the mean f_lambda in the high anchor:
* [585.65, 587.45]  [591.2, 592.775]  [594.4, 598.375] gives 0.20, 17.7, 15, 16.8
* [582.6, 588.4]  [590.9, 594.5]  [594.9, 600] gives 0.54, 19.6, 15.7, 17.7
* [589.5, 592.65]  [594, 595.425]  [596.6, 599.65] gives -0.08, 13.4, 16.9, 18.4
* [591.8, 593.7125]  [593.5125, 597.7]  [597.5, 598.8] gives 0.05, 15.6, 16.7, 18.1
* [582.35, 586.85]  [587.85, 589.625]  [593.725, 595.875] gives 0.76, 21.1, 11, 16.7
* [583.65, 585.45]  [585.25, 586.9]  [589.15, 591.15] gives 0.05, 21.8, 18.4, 11.3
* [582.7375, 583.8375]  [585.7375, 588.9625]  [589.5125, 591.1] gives 0.23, 23.4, 15.7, 12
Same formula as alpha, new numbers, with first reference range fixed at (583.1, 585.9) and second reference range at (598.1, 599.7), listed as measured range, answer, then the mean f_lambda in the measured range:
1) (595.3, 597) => 0.32 nm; 16.3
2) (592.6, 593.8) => 0.27 nm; 15.9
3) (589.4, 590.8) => 0.64 nm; 11.3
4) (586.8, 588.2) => 0.36 nm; 15.9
